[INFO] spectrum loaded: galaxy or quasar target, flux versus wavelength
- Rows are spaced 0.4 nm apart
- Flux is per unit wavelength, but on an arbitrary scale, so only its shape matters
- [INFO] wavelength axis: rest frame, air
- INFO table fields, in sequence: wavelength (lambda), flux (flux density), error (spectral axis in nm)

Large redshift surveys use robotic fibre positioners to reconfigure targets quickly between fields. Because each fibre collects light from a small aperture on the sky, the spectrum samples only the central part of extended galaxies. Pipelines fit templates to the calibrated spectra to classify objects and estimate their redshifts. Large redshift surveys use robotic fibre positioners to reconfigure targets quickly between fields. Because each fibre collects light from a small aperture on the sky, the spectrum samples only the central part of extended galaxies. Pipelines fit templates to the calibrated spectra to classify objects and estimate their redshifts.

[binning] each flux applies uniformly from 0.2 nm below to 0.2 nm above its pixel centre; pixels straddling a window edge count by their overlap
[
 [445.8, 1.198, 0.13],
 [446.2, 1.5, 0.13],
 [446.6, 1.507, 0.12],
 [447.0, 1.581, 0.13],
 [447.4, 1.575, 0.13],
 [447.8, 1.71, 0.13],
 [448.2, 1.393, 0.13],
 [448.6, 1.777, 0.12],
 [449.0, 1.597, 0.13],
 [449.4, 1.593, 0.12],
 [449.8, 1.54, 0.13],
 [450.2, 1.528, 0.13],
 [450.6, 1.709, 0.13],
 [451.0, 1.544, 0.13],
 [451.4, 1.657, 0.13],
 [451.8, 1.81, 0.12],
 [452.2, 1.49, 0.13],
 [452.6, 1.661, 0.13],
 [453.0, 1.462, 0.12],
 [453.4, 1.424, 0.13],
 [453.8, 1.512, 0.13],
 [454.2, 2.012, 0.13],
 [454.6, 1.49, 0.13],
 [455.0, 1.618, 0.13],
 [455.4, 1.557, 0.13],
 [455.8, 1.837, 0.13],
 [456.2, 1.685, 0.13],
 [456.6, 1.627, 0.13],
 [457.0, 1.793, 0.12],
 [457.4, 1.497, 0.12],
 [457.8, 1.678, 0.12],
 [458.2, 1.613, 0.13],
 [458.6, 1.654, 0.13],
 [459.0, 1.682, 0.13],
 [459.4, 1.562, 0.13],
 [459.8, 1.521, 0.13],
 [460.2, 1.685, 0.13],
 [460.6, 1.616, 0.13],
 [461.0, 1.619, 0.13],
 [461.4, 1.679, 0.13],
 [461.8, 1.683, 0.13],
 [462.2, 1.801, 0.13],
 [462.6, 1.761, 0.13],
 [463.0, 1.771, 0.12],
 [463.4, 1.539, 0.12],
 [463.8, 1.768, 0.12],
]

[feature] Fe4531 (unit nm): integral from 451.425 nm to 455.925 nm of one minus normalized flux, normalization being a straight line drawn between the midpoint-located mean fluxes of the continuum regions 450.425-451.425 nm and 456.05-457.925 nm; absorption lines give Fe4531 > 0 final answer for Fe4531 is 0.05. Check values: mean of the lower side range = 1.63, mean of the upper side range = 1.65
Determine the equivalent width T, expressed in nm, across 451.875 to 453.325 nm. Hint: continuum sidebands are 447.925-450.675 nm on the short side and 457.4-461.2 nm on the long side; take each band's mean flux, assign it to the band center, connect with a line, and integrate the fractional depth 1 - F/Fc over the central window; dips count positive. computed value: 0.04 nm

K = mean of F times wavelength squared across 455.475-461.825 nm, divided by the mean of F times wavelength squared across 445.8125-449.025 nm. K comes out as 1.1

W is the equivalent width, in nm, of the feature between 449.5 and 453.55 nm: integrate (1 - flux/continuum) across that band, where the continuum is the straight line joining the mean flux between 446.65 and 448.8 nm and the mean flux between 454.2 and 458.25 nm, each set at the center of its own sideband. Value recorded 0.10 nm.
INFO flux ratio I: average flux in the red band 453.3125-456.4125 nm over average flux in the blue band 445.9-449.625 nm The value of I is 1.05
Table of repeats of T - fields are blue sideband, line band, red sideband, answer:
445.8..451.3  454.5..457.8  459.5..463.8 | -0.04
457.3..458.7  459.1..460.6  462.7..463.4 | 0.04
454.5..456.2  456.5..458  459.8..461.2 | -0.01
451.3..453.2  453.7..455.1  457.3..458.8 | -0.05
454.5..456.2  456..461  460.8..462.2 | 0.08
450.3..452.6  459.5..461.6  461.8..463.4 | 0.12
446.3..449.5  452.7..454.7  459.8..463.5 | 0.05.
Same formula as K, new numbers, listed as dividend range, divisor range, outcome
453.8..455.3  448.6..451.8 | 1.05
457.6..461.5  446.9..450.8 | 1.07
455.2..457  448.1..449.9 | 1.09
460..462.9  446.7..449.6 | 1.12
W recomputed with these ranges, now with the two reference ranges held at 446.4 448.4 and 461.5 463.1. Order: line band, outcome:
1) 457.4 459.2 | 0.06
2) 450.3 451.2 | -0.01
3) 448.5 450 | -0.04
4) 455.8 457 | -0.03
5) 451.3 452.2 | -0.04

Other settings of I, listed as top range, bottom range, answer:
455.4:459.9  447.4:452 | 1.02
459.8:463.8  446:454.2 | 1.06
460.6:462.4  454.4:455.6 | 1.08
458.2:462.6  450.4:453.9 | 1.04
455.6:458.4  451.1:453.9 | 1.06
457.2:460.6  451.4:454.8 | 1.00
